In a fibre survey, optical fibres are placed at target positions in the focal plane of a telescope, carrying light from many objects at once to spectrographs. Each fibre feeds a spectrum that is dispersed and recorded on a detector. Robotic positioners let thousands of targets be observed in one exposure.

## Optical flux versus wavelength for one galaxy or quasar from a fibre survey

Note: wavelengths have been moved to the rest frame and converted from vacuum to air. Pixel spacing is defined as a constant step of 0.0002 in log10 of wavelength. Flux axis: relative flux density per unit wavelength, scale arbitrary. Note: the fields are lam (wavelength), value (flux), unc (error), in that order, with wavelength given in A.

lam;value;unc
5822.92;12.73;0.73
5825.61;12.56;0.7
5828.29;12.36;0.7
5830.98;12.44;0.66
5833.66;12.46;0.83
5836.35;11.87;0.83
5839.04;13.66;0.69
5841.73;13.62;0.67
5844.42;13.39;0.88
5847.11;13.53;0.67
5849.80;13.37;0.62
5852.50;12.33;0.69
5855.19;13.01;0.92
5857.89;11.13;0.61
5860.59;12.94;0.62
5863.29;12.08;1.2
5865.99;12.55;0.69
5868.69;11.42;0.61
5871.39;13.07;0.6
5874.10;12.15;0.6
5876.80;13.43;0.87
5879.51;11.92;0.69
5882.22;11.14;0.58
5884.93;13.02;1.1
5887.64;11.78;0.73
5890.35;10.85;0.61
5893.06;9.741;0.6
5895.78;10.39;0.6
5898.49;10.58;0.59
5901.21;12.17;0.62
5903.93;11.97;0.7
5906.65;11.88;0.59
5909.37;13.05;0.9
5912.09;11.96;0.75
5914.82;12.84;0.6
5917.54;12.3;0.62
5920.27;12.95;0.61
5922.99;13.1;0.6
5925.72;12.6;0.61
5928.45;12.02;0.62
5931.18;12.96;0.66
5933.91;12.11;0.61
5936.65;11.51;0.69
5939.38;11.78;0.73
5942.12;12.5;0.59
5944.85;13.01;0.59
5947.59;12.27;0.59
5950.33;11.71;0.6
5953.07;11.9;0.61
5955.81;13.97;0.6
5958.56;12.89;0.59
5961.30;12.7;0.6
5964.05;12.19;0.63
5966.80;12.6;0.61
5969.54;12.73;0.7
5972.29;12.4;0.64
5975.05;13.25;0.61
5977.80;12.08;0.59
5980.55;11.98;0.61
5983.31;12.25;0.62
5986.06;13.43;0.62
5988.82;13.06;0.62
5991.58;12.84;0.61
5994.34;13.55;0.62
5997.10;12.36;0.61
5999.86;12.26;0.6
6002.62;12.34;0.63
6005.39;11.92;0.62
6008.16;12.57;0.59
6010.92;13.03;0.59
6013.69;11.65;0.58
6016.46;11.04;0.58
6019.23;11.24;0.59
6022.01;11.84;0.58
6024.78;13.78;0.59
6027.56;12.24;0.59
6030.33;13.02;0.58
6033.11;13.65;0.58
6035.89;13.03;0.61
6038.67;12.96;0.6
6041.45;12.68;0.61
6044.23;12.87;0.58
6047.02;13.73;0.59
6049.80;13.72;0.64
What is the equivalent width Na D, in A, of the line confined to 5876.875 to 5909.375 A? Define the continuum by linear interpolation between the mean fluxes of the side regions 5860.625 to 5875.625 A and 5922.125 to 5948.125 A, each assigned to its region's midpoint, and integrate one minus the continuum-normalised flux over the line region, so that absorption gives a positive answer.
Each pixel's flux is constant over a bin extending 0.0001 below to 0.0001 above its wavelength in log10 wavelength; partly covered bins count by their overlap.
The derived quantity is 2.1 A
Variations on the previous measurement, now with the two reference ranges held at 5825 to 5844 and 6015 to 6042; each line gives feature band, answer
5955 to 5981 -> -0.1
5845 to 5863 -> 0.0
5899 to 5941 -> 1.1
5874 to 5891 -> 0.8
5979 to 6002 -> -0.2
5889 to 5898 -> 1.7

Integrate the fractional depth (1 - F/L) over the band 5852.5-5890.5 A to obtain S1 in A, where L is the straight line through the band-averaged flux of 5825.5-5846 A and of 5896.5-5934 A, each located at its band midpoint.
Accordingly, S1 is 1.1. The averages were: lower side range 12.8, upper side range 12.3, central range 12.2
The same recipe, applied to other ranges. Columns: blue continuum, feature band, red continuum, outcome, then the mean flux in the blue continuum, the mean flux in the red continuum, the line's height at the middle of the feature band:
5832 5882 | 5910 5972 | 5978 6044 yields 0.49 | 12.6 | 12.6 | 12.6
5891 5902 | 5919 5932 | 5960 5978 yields -1.46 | 10.7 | 12.6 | 11.4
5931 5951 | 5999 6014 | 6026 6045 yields 0.43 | 12.2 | 12.9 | 12.7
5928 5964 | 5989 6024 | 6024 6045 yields 1.49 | 12.4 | 13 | 12.8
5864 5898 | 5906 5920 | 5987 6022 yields -0.67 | 11.8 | 12.3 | 11.9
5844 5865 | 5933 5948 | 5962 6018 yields 0.43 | 12.7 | 12.5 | 12.6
